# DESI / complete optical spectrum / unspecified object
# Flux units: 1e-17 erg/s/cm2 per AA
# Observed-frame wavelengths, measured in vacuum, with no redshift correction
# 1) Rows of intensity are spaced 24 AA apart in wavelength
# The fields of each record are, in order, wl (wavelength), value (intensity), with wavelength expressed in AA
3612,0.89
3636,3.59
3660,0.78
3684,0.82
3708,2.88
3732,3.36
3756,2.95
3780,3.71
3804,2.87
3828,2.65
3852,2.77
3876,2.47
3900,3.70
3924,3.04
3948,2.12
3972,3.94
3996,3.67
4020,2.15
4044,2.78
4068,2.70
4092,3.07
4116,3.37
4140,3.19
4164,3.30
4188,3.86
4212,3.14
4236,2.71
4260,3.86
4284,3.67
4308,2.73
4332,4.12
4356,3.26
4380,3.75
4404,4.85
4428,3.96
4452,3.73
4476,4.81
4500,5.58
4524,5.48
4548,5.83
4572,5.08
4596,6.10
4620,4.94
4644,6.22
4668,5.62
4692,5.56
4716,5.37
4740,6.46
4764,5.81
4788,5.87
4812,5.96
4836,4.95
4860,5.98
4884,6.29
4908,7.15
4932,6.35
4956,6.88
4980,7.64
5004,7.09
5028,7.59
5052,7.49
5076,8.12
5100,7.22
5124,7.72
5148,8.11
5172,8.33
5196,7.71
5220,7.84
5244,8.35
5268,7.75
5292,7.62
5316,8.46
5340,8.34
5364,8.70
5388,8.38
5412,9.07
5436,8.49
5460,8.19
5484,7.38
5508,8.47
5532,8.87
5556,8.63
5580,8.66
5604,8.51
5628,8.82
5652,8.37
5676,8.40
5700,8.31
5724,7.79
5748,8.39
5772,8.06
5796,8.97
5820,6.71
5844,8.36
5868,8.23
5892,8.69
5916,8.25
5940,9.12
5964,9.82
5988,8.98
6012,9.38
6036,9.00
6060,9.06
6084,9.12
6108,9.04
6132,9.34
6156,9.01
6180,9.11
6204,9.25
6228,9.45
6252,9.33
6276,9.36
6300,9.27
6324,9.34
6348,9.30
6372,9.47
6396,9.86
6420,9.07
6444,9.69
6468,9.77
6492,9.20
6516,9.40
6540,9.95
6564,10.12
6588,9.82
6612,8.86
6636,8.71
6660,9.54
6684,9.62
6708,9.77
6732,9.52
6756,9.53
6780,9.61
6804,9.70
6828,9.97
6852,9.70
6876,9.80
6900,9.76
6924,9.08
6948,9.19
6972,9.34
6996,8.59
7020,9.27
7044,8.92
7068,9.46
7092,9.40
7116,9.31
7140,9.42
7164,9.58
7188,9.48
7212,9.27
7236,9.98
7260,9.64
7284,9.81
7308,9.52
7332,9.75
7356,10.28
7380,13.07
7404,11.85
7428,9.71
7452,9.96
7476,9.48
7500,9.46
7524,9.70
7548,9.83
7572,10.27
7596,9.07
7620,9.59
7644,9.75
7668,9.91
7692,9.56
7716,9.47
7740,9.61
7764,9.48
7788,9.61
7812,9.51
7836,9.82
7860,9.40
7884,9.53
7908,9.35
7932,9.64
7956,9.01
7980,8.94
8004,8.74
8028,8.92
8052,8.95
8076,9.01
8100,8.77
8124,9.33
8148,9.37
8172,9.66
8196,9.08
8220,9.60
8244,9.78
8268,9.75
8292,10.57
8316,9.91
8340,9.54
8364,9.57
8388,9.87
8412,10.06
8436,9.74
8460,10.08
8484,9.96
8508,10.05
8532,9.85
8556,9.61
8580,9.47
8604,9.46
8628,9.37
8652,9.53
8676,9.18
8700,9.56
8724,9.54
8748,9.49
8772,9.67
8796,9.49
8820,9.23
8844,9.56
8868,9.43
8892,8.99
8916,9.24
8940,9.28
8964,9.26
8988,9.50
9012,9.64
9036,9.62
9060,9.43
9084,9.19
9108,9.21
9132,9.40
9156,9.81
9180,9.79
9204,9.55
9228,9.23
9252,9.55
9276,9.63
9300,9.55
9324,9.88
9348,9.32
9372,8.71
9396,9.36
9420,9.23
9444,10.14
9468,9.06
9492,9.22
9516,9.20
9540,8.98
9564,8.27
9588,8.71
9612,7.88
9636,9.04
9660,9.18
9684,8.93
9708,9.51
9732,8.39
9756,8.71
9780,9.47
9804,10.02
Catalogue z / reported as 0.12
